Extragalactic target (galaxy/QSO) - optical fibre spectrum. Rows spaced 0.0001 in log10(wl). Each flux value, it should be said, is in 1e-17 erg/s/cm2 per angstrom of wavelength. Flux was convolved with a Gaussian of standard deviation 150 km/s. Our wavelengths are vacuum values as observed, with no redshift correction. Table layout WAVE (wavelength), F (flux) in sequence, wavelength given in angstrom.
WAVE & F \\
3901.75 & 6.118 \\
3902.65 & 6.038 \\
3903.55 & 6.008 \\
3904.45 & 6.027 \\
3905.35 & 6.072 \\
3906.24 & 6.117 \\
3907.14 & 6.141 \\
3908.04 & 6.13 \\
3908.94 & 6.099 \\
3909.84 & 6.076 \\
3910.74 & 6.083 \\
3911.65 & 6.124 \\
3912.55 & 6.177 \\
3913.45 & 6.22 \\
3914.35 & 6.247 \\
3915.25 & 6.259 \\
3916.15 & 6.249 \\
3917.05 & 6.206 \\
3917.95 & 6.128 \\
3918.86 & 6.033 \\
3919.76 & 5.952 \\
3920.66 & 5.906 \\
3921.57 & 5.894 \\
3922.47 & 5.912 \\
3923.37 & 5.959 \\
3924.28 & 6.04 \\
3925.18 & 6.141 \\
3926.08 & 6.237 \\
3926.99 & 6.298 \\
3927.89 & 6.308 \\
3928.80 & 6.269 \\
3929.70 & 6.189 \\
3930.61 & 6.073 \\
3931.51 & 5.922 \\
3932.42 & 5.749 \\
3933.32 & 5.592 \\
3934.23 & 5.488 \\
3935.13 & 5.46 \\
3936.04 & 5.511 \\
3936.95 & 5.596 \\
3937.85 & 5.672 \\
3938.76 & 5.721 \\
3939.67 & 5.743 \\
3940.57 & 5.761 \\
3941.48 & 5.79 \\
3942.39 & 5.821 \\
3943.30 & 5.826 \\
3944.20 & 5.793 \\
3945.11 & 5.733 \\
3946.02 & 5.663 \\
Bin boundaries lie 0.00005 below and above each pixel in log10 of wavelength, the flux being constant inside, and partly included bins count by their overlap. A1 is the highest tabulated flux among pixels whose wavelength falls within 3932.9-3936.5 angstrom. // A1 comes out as 5.592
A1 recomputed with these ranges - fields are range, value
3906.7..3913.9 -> 6.22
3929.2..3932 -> 6.189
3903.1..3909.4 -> 6.141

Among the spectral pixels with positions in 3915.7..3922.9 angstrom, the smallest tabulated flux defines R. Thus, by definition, 5.894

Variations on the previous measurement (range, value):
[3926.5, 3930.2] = 6.189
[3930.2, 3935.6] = 5.46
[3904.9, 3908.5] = 6.072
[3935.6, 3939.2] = 5.511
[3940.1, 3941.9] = 5.761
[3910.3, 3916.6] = 6.083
